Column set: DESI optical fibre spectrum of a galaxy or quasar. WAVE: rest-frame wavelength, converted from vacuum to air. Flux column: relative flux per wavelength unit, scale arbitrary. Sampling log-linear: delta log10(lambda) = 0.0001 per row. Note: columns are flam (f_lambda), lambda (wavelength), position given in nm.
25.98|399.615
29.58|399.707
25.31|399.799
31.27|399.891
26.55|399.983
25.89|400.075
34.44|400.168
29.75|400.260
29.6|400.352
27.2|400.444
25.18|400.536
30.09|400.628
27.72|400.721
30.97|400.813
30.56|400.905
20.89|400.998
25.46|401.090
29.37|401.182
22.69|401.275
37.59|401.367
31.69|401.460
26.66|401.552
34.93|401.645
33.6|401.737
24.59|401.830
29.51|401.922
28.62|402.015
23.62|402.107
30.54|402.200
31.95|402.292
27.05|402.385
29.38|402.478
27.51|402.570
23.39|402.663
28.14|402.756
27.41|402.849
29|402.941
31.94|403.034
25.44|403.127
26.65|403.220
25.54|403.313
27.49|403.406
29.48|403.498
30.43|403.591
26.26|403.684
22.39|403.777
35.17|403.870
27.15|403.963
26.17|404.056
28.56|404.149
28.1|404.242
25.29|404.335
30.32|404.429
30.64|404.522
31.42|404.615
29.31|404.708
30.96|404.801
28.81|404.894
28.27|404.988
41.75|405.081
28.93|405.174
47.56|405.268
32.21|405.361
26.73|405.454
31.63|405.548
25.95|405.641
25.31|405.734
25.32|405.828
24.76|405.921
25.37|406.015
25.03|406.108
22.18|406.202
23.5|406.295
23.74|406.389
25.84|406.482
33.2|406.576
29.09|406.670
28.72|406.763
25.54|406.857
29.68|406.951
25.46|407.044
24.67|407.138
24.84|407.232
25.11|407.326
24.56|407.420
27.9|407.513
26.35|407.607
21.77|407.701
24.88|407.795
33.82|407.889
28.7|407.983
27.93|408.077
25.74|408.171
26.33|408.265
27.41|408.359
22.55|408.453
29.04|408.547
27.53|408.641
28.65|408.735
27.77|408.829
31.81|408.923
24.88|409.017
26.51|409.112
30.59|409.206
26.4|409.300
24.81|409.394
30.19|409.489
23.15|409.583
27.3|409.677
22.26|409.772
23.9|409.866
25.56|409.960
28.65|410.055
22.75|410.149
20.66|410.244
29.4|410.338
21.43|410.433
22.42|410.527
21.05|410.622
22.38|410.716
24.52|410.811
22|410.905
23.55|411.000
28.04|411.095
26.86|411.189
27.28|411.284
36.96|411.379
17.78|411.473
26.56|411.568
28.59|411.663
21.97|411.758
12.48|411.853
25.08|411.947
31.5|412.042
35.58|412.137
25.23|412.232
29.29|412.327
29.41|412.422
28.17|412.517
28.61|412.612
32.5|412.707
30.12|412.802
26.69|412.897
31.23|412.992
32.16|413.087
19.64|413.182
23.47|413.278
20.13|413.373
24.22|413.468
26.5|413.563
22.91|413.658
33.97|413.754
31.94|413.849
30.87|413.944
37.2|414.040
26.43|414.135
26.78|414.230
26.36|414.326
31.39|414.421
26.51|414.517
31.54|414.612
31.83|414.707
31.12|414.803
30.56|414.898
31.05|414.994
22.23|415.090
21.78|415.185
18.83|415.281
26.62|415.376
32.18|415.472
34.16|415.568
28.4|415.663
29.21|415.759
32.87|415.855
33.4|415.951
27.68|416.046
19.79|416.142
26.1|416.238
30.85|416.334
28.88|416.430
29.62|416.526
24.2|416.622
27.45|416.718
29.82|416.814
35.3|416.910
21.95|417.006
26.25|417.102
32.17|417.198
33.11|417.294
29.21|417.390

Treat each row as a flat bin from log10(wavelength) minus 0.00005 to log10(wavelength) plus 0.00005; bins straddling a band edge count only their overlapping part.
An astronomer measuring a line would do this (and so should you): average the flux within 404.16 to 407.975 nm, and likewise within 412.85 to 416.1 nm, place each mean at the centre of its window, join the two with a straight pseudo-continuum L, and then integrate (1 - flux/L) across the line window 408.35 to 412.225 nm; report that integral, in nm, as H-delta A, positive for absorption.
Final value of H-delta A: 0.33 nm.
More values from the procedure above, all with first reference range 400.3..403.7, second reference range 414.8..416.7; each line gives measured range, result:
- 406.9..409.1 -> 0.10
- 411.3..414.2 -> 0.04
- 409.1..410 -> 0.07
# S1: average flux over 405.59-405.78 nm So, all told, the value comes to 25.9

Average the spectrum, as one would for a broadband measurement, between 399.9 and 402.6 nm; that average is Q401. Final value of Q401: 28.8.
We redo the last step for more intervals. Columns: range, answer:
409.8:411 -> 23.7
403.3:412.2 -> 27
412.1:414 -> 28.1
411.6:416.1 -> 28.1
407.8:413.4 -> 26.4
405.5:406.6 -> 25.8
